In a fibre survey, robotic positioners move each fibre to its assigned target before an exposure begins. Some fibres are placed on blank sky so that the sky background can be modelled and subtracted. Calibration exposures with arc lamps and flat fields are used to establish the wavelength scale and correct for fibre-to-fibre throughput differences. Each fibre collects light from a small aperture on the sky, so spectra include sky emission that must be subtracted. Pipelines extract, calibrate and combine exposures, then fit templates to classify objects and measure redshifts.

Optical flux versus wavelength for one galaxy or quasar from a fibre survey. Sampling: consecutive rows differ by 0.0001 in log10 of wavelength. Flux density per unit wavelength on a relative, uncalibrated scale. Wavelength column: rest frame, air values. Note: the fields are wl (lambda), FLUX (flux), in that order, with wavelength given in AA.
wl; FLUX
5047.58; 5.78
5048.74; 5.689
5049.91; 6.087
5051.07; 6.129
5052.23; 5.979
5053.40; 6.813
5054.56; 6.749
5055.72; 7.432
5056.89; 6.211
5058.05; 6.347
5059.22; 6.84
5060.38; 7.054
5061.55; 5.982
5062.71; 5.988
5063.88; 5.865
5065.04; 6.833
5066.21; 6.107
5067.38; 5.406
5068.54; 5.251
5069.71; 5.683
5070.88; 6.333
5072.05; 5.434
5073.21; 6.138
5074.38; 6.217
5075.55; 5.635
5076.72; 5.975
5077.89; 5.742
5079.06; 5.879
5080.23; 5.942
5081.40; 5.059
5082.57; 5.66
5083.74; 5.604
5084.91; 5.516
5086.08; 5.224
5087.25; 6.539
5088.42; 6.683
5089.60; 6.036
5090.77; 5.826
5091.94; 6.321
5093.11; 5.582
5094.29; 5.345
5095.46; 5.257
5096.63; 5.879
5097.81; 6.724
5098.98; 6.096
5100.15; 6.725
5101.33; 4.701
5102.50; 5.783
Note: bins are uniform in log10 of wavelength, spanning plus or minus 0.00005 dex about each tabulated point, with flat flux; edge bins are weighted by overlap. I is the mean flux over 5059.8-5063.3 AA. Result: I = 6.34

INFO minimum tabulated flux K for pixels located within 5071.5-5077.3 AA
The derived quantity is 5.434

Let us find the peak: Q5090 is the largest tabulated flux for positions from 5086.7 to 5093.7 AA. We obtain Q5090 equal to 6.683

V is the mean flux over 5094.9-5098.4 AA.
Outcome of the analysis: 5.96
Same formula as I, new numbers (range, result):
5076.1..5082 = 5.72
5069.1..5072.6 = 5.8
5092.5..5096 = 5.4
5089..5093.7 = 5.94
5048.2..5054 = 6.14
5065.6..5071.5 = 5.75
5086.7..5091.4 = 6.27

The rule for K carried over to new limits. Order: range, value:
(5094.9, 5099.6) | 5.257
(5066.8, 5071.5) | 5.251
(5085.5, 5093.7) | 5.224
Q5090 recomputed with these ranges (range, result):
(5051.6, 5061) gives 7.432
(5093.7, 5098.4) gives 6.724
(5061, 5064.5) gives 5.988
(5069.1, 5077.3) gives 6.333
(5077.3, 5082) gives 5.942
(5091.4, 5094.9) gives 6.321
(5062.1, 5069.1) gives 6.833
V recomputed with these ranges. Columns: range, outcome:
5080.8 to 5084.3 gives 5.44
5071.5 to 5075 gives 5.94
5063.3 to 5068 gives 6.05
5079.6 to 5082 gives 5.51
